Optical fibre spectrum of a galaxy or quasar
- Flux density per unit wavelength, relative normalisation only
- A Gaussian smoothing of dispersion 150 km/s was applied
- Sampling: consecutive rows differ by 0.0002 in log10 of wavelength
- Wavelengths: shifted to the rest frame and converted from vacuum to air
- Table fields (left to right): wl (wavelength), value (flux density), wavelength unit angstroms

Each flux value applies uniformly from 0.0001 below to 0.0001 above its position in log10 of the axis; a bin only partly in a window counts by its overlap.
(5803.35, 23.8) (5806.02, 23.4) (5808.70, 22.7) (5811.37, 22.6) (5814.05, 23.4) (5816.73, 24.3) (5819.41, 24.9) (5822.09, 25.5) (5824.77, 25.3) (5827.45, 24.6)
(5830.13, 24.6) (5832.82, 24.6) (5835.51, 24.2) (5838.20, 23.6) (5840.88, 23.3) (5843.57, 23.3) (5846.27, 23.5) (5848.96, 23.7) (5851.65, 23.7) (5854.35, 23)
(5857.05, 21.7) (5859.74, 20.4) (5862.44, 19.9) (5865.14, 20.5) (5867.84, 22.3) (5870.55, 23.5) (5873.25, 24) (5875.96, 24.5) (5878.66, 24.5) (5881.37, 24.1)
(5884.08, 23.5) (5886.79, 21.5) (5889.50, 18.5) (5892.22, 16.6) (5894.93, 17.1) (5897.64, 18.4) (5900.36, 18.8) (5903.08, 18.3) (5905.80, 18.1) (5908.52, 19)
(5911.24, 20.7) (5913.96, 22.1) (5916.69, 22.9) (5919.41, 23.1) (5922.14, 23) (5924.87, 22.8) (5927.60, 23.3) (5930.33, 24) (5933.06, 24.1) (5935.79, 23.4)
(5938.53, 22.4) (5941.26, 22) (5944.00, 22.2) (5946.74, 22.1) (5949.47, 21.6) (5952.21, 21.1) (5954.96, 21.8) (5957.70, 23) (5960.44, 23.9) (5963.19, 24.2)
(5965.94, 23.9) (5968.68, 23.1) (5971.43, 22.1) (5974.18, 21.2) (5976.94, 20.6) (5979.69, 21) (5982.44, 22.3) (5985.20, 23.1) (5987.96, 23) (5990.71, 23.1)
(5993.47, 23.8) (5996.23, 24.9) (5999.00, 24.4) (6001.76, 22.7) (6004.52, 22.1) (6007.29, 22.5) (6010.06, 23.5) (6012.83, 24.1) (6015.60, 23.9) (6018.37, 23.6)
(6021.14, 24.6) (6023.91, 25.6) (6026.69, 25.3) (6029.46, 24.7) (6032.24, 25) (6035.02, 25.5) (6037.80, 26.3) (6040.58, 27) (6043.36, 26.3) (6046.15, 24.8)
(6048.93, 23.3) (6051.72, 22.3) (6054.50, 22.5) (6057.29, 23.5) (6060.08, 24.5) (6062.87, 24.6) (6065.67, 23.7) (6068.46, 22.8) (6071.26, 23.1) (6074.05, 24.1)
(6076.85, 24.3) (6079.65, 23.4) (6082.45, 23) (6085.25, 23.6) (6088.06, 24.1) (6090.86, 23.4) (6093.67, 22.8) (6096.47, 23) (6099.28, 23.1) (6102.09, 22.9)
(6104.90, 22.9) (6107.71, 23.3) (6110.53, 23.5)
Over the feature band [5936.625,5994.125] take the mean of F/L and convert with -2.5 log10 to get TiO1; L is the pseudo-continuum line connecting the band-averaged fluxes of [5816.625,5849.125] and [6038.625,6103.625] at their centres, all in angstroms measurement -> 0.07 mag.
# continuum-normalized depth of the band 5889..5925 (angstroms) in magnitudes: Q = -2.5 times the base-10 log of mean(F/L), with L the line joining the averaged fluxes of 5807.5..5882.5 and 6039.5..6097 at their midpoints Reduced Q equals 0.18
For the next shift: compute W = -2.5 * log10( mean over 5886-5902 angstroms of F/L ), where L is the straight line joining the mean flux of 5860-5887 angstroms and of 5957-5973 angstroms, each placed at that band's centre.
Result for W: 0.24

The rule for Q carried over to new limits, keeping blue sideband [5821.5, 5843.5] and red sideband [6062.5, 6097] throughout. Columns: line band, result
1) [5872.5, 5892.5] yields 0.08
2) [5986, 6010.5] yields 0.02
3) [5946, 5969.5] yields 0.05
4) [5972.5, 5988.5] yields 0.10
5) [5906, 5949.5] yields 0.08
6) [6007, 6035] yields -0.03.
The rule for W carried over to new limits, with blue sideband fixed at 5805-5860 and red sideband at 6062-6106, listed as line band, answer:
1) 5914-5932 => 0.02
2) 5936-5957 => 0.07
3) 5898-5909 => 0.27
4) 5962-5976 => 0.03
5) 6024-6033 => -0.07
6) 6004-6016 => 0.01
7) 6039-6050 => -0.09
